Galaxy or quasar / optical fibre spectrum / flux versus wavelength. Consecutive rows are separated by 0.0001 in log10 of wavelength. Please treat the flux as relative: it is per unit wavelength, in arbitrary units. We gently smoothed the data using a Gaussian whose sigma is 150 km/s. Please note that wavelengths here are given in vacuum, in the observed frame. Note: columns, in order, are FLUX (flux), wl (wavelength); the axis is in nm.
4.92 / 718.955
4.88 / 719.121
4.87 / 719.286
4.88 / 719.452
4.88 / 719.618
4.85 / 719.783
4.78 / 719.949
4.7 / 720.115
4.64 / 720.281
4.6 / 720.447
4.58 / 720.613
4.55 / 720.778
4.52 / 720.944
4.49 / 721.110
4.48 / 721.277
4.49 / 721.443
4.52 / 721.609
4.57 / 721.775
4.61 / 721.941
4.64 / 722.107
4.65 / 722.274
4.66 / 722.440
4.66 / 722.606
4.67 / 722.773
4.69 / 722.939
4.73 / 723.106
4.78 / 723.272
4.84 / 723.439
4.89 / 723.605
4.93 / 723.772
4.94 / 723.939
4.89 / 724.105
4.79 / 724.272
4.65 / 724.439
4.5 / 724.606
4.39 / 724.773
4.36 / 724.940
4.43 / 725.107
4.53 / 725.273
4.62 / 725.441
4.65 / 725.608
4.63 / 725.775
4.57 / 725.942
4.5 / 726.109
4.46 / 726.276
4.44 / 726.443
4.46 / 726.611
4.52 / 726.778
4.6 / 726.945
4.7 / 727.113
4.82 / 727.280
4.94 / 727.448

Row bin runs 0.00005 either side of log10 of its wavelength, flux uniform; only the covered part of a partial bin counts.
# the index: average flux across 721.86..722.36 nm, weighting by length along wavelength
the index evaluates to 4.63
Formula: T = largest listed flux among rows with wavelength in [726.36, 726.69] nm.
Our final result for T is 4.46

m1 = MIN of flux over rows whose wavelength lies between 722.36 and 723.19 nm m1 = 4.66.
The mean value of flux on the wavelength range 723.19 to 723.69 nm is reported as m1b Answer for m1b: 4.84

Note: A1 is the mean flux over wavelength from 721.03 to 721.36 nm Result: 4.47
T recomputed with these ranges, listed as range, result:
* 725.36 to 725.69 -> 4.65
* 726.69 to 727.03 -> 4.6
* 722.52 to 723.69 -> 4.89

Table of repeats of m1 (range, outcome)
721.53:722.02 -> 4.52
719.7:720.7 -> 4.58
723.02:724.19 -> 4.73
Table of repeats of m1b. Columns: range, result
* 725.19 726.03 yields 4.6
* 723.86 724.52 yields 4.82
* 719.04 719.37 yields 4.88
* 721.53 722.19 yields 4.59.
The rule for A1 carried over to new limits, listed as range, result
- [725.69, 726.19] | 4.57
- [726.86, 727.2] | 4.65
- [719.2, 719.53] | 4.88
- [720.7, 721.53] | 4.5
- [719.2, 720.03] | 4.85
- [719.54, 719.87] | 4.87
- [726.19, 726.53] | 4.45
